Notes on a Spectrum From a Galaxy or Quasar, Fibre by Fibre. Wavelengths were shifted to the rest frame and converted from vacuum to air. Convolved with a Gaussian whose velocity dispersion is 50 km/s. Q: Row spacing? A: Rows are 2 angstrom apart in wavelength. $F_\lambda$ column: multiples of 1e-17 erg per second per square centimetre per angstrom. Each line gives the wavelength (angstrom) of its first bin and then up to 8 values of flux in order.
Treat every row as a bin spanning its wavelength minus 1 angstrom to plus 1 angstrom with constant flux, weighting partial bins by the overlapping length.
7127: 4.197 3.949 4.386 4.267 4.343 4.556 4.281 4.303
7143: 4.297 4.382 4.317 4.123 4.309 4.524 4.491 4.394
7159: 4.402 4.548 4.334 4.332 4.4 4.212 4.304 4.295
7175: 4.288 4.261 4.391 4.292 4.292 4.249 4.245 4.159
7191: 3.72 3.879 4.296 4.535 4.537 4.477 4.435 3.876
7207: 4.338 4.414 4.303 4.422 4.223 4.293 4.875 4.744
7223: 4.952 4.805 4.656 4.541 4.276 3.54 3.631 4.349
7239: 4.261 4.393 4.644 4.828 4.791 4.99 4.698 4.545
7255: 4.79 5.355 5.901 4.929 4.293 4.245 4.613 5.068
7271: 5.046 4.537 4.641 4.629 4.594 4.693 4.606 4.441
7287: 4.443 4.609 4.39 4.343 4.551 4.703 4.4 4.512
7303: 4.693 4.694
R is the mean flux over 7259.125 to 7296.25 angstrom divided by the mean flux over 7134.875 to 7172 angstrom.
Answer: 1.06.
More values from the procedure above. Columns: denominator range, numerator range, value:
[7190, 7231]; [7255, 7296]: 1.06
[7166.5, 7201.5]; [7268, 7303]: 1.08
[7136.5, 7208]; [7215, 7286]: 1.07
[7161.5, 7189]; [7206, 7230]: 1.06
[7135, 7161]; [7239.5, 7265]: 1.10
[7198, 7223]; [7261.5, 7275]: 1.05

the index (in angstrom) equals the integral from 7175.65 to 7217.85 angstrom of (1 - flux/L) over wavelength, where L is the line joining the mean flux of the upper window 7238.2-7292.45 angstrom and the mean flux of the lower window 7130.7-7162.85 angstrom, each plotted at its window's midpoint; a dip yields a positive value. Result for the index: 2.3 angstrom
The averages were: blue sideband 4.37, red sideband 4.7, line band 4.27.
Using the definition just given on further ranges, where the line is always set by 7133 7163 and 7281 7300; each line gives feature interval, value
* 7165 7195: 1.2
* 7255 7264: -1.2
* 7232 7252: 0.2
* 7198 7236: 0.4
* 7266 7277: -0.7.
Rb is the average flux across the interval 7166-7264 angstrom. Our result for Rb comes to 4.45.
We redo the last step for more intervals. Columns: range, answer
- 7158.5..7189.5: 4.31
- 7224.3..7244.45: 4.31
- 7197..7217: 4.34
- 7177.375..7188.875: 4.28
